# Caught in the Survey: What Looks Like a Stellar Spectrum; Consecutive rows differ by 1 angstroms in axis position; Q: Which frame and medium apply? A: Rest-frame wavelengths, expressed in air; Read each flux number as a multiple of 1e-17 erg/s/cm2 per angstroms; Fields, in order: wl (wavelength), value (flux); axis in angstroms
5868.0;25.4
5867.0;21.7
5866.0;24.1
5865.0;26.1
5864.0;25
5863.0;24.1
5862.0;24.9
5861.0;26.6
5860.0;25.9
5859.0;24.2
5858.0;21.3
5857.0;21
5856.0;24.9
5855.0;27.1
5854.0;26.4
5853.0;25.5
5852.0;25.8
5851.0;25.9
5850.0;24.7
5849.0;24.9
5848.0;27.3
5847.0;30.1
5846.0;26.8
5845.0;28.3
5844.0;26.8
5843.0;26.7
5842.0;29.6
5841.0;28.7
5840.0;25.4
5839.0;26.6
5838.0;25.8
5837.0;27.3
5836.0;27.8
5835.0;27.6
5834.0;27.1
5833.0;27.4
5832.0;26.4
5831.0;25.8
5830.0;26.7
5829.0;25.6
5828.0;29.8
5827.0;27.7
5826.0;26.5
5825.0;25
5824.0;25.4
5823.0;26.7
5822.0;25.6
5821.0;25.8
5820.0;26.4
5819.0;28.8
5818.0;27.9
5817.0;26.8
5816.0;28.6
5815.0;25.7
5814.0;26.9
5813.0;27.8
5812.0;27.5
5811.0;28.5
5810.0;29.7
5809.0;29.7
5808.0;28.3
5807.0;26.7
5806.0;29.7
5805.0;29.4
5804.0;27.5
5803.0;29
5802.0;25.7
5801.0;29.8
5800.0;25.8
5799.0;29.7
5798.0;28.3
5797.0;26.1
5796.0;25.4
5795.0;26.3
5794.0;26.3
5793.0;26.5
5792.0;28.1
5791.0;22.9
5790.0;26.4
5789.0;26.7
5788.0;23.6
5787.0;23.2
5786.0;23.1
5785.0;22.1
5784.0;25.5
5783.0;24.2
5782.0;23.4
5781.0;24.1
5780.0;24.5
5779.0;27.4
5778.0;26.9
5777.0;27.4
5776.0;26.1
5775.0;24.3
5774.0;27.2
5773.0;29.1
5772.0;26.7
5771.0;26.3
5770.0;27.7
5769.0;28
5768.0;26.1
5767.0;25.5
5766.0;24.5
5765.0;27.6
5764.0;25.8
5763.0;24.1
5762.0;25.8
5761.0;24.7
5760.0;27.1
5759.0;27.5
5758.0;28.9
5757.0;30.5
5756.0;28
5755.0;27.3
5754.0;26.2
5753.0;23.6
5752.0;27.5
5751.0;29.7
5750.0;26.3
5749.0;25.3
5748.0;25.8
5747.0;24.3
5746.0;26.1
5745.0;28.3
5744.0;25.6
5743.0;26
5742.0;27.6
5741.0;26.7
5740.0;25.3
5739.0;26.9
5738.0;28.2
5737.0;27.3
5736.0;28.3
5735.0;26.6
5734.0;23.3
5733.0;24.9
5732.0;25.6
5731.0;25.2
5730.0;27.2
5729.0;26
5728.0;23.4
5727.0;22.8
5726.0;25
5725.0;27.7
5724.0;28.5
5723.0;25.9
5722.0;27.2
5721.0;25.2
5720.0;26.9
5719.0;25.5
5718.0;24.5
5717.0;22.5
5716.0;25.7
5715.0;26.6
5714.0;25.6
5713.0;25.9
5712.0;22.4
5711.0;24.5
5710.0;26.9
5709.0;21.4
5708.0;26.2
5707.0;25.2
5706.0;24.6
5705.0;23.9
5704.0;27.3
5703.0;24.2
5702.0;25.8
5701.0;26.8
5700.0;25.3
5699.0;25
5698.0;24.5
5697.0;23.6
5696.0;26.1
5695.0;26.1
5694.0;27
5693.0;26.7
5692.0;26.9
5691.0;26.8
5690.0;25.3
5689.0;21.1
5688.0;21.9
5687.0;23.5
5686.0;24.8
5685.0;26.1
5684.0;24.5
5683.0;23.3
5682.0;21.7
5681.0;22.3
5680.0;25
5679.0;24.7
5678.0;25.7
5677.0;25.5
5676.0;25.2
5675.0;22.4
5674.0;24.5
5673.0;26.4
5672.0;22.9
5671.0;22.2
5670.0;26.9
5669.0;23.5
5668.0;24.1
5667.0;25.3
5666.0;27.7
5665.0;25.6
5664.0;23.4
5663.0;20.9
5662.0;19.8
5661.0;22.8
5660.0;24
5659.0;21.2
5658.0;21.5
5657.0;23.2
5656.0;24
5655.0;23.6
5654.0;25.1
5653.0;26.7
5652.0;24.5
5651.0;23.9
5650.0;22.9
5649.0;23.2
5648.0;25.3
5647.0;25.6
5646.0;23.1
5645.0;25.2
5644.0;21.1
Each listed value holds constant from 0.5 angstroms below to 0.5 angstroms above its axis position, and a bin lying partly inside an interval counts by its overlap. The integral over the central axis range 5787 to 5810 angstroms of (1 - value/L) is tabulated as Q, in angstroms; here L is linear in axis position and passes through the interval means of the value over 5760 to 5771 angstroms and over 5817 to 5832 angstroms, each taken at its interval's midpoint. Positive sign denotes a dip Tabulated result -0.6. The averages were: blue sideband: 26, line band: 27.1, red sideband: 26.7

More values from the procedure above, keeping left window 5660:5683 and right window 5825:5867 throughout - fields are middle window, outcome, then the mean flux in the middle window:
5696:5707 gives -0.35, 25.1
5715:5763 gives -2.70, 26.2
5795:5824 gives -2.09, 27.6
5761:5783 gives -0.68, 26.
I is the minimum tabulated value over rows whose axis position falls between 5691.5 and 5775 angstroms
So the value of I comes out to 21.4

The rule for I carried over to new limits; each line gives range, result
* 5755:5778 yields 24.1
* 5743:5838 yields 22.1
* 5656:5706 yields 19.8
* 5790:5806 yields 22.9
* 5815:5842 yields 25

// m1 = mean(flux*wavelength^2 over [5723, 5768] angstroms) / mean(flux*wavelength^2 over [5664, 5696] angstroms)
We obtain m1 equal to 1.1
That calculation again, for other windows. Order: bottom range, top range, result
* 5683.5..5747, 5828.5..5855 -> 1.10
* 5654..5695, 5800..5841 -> 1.19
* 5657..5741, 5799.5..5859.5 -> 1.13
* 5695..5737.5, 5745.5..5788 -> 1.04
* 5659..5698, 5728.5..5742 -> 1.10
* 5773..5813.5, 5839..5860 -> 1.00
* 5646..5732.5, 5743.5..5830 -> 1.12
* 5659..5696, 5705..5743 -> 1.07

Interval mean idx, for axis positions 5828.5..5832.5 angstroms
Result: 26.1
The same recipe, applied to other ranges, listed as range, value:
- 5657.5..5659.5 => 21.4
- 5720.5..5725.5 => 26.9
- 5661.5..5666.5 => 23.5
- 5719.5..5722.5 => 26.4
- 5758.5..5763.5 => 25.8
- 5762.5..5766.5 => 25.5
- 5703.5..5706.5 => 25.3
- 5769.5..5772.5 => 26.9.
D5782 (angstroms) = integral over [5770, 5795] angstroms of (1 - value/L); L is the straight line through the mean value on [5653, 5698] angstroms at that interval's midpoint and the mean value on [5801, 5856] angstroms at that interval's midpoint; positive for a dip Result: 0.7 angstroms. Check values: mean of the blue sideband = 24.2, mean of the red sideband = 27.2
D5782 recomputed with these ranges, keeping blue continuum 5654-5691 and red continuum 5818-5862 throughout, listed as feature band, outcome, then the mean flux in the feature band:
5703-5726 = -0.9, 25.4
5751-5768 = -1.0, 26.6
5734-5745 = -0.8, 26.8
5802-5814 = -1.1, 28.3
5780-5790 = 0.6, 24.1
